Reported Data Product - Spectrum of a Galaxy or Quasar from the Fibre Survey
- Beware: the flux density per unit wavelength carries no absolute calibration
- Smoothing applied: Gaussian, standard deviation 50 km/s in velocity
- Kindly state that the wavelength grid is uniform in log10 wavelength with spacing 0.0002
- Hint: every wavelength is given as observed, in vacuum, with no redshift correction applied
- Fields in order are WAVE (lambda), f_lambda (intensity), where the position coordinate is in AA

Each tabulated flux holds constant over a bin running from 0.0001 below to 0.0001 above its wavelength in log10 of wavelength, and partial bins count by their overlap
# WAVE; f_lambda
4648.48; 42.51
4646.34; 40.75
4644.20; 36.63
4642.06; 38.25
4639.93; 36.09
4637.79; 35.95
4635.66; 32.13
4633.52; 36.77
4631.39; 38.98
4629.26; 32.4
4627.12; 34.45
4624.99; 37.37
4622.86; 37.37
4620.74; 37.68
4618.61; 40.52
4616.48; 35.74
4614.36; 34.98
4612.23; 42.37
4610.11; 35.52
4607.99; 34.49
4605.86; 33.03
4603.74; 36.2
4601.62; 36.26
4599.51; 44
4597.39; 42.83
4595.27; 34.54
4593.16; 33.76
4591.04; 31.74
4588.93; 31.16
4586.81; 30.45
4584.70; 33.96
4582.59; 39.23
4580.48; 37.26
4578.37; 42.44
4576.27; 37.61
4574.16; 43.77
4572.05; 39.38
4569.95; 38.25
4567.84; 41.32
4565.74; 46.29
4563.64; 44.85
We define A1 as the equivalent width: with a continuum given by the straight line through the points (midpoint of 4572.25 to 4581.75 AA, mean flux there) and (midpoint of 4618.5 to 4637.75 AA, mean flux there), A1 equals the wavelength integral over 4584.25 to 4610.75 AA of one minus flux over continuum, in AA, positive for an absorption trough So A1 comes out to 2.3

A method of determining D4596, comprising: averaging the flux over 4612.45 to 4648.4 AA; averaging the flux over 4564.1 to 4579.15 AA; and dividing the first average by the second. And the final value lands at 0.89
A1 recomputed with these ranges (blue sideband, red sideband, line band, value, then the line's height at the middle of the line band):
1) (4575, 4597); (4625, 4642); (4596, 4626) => -1.82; 35.5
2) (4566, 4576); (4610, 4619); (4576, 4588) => 1.02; 40.1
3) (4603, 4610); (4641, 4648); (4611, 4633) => -0.52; 36.3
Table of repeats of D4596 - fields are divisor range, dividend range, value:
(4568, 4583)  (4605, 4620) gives 0.92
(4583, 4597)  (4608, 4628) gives 1.11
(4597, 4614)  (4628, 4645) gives 0.95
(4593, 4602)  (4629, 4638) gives 0.91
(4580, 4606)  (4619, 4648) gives 1.03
